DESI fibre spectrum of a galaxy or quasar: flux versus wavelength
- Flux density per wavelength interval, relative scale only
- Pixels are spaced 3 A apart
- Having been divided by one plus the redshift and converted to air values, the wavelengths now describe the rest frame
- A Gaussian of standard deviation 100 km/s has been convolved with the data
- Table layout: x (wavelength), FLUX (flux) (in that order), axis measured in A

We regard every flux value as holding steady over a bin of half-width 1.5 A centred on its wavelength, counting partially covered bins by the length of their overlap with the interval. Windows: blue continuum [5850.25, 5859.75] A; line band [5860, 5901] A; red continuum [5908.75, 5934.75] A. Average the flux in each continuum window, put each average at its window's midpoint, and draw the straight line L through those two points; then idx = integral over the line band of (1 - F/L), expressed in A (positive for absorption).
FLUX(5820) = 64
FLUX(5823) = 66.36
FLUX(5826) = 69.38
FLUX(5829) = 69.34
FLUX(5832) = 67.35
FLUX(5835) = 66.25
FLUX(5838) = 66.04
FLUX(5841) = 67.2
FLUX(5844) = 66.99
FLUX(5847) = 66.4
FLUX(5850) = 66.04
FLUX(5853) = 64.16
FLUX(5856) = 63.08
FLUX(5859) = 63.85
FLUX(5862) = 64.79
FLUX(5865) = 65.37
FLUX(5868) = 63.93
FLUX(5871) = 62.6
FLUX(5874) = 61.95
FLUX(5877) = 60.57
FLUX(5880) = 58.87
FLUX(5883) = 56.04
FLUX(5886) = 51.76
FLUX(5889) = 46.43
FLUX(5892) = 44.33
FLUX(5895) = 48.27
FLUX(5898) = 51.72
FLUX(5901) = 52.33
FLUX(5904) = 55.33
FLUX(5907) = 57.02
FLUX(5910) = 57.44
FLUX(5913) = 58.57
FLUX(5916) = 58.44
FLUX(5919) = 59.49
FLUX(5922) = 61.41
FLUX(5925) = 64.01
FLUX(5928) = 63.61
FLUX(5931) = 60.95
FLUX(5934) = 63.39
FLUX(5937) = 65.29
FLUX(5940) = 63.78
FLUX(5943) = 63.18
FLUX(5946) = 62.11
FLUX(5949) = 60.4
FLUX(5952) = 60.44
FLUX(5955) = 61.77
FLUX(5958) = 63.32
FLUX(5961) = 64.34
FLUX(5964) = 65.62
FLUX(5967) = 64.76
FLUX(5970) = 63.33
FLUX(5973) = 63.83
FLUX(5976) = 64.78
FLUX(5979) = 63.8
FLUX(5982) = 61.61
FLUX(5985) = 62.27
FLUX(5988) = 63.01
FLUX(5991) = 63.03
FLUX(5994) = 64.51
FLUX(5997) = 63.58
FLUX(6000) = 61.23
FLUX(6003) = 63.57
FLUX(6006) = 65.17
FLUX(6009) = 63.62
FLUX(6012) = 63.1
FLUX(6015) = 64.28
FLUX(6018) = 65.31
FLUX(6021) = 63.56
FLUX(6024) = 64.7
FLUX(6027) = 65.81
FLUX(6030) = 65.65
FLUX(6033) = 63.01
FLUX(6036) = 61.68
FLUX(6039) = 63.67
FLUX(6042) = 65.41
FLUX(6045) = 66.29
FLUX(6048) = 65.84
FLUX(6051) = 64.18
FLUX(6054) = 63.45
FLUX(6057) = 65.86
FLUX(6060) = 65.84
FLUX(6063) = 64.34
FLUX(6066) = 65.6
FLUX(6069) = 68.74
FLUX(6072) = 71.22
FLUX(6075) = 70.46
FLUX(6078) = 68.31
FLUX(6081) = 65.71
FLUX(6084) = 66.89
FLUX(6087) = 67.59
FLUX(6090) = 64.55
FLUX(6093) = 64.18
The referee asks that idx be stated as 4.1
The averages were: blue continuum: 64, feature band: 56.6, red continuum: 60.8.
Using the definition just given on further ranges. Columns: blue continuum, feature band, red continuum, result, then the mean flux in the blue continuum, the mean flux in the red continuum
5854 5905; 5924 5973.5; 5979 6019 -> -1.93 A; 57.2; 63.4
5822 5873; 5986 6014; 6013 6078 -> 0.92 A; 65.8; 65.5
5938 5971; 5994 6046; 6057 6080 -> 1.25 A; 63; 67.6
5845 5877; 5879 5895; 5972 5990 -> 3.24 A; 64.1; 63.2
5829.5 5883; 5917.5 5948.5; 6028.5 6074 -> 1.00 A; 64.3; 65.4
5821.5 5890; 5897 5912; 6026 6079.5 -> 2.11 A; 63.4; 65.9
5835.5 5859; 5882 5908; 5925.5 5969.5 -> 5.30 A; 65.6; 63.1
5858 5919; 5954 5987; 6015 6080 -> -1.16 A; 57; 65.6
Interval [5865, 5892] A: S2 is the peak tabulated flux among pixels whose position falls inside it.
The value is 65.37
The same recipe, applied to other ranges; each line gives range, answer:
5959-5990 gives 65.62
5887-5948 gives 65.29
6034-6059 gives 66.29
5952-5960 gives 63.32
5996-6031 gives 65.81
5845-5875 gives 66.4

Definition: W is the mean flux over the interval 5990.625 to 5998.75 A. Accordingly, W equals 63.7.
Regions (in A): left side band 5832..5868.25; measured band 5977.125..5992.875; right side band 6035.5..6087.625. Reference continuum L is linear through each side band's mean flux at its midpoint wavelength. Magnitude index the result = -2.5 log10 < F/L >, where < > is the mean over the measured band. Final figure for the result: 0.05 mag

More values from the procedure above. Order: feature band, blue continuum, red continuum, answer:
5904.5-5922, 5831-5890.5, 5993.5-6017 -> 0.08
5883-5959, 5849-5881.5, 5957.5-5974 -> 0.10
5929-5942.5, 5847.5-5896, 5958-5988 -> -0.02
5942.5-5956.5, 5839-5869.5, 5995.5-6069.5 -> 0.06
